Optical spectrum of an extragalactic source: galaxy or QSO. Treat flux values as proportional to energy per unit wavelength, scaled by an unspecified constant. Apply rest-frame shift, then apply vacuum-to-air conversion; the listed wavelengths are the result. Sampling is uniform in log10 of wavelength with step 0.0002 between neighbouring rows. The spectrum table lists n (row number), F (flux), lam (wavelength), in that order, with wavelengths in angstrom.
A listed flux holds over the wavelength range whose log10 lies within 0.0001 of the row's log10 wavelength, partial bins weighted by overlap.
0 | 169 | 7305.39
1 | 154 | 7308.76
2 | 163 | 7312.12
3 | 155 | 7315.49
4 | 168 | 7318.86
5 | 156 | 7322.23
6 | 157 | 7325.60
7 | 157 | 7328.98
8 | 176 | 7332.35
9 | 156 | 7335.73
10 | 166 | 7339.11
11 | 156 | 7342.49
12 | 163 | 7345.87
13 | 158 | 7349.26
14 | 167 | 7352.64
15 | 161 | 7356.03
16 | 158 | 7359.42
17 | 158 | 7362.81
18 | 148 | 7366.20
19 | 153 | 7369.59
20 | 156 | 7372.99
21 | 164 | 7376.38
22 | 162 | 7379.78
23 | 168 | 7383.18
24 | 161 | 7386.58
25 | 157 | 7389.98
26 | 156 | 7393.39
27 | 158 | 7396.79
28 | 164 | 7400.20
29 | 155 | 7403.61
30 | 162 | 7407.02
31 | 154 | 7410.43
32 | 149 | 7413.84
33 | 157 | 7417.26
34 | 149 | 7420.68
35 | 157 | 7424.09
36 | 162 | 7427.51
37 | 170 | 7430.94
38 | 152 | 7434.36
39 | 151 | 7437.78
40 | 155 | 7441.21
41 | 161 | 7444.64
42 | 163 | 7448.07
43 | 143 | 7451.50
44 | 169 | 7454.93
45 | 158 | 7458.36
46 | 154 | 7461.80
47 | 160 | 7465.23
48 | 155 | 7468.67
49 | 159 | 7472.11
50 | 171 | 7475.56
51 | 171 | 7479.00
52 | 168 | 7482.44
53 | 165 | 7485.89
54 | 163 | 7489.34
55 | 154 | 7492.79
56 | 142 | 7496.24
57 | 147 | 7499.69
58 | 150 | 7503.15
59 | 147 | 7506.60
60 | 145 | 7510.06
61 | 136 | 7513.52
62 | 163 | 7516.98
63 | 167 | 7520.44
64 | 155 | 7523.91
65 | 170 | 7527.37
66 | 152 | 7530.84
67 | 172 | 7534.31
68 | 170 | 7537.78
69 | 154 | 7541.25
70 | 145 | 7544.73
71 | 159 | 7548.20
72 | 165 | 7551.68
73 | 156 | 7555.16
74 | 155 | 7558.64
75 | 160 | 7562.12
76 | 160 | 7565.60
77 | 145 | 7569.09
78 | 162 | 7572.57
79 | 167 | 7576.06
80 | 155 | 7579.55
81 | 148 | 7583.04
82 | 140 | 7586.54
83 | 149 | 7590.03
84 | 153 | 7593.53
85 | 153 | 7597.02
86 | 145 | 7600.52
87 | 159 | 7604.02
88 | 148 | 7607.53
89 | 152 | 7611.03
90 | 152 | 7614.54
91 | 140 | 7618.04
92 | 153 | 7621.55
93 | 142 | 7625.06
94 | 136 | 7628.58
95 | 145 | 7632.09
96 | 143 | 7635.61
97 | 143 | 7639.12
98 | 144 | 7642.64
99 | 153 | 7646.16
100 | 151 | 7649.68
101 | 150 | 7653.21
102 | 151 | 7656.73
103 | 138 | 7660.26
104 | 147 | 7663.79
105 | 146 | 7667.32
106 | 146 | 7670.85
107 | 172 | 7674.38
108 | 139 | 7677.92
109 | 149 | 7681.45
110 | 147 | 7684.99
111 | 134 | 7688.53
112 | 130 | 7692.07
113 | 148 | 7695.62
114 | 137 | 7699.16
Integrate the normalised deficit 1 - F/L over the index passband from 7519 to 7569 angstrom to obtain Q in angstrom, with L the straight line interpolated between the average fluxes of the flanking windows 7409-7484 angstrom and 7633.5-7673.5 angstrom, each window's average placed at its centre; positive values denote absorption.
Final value -2.1 angstrom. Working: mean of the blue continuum 159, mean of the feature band 159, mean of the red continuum 147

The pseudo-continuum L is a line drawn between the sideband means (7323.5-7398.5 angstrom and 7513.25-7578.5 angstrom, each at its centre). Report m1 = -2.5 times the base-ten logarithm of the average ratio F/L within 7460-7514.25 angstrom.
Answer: 0.02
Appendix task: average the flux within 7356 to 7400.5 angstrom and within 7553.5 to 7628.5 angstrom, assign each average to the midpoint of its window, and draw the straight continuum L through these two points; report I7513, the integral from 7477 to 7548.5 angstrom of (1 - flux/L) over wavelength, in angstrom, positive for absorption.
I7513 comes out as -1.2 angstrom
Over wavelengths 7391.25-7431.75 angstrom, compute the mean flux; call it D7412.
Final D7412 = 157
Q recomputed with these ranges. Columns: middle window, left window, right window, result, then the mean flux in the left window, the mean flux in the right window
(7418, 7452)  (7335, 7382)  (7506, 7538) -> 0.34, 159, 157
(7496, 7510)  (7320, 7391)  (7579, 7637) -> 0.55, 160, 148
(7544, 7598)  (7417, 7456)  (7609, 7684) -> -1.38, 157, 147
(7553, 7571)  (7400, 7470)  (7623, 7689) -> -0.55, 157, 146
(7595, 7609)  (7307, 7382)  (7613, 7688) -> -0.24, 160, 147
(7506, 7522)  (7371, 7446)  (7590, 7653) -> 0.13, 158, 148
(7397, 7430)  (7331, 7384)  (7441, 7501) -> 0.57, 160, 159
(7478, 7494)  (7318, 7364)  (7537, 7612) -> -0.74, 161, 154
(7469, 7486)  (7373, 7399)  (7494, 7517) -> -1.87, 161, 146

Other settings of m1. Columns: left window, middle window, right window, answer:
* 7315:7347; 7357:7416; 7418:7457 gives 0.01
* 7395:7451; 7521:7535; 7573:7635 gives -0.06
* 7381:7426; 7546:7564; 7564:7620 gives -0.04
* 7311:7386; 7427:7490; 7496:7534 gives -0.03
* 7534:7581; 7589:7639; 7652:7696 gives 0.03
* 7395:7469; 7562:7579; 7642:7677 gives -0.04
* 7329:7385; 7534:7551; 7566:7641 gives -0.05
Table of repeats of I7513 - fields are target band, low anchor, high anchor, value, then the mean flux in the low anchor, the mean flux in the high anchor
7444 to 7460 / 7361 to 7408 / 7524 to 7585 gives 0.0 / 159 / 158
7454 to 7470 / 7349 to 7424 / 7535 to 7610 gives -0.2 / 158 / 155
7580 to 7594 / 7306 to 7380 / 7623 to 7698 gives 0.1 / 160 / 145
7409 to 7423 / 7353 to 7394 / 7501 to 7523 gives 0.4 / 159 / 151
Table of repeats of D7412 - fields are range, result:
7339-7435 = 159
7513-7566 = 159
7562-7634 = 150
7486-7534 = 154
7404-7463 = 157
